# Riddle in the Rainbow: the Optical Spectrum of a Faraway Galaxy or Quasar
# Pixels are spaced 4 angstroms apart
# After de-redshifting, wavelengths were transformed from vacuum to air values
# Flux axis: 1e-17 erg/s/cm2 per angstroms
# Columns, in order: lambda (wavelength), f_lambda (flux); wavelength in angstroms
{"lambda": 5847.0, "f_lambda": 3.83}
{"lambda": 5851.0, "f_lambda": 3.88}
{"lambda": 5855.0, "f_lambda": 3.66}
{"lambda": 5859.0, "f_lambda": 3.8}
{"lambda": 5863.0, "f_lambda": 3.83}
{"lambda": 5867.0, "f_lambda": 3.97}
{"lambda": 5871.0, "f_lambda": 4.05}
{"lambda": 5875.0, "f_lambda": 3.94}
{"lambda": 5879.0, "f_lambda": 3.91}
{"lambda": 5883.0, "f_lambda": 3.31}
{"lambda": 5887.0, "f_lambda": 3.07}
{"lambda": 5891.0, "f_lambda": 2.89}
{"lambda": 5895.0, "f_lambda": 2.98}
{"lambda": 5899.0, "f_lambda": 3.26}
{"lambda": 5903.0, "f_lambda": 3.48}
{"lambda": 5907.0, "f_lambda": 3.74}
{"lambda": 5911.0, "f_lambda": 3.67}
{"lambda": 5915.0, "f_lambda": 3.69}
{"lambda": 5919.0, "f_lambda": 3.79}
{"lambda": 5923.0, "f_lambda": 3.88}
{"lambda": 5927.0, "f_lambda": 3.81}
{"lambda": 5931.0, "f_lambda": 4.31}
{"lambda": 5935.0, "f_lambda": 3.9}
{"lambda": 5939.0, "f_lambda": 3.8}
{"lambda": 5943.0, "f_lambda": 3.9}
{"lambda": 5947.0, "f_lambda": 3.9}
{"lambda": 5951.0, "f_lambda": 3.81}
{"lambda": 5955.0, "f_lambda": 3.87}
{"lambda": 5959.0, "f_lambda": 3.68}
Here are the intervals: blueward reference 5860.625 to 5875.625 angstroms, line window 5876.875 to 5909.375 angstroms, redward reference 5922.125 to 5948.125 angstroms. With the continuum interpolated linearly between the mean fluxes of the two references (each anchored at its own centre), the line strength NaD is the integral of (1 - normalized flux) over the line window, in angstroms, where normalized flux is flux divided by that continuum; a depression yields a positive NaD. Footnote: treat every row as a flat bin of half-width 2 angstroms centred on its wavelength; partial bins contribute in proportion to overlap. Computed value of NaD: 4.98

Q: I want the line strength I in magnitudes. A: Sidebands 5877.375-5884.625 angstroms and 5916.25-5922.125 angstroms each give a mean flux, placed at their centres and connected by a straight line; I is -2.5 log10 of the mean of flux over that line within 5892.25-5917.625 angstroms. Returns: 0.08 mag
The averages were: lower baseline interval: 3.61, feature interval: 3.46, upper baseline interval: 3.79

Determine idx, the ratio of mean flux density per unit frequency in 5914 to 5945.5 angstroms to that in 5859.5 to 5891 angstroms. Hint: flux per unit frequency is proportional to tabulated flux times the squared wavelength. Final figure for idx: 1.1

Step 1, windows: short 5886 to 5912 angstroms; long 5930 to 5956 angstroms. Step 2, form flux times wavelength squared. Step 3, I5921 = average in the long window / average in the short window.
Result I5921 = 1.2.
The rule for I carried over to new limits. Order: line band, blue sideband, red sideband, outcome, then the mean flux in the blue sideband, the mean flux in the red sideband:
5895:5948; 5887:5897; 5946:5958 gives -0.11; 2.96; 3.84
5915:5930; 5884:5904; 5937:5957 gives -0.09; 3.13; 3.86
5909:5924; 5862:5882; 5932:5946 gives 0.04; 3.91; 3.9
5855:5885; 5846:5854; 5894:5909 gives -0.05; 3.83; 3.39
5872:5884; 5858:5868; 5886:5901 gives -0.09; 3.86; 3.05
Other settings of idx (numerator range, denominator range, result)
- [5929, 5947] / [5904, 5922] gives 1.08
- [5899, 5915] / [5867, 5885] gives 0.95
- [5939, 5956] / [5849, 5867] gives 1.04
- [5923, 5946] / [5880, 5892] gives 1.26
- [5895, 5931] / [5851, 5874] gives 0.96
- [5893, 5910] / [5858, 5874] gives 0.87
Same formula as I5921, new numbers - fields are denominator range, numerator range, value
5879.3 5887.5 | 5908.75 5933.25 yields 1.16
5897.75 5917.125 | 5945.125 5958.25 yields 1.09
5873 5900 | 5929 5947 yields 1.21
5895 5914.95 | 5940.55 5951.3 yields 1.12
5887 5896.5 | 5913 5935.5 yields 1.33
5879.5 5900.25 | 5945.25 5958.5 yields 1.24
